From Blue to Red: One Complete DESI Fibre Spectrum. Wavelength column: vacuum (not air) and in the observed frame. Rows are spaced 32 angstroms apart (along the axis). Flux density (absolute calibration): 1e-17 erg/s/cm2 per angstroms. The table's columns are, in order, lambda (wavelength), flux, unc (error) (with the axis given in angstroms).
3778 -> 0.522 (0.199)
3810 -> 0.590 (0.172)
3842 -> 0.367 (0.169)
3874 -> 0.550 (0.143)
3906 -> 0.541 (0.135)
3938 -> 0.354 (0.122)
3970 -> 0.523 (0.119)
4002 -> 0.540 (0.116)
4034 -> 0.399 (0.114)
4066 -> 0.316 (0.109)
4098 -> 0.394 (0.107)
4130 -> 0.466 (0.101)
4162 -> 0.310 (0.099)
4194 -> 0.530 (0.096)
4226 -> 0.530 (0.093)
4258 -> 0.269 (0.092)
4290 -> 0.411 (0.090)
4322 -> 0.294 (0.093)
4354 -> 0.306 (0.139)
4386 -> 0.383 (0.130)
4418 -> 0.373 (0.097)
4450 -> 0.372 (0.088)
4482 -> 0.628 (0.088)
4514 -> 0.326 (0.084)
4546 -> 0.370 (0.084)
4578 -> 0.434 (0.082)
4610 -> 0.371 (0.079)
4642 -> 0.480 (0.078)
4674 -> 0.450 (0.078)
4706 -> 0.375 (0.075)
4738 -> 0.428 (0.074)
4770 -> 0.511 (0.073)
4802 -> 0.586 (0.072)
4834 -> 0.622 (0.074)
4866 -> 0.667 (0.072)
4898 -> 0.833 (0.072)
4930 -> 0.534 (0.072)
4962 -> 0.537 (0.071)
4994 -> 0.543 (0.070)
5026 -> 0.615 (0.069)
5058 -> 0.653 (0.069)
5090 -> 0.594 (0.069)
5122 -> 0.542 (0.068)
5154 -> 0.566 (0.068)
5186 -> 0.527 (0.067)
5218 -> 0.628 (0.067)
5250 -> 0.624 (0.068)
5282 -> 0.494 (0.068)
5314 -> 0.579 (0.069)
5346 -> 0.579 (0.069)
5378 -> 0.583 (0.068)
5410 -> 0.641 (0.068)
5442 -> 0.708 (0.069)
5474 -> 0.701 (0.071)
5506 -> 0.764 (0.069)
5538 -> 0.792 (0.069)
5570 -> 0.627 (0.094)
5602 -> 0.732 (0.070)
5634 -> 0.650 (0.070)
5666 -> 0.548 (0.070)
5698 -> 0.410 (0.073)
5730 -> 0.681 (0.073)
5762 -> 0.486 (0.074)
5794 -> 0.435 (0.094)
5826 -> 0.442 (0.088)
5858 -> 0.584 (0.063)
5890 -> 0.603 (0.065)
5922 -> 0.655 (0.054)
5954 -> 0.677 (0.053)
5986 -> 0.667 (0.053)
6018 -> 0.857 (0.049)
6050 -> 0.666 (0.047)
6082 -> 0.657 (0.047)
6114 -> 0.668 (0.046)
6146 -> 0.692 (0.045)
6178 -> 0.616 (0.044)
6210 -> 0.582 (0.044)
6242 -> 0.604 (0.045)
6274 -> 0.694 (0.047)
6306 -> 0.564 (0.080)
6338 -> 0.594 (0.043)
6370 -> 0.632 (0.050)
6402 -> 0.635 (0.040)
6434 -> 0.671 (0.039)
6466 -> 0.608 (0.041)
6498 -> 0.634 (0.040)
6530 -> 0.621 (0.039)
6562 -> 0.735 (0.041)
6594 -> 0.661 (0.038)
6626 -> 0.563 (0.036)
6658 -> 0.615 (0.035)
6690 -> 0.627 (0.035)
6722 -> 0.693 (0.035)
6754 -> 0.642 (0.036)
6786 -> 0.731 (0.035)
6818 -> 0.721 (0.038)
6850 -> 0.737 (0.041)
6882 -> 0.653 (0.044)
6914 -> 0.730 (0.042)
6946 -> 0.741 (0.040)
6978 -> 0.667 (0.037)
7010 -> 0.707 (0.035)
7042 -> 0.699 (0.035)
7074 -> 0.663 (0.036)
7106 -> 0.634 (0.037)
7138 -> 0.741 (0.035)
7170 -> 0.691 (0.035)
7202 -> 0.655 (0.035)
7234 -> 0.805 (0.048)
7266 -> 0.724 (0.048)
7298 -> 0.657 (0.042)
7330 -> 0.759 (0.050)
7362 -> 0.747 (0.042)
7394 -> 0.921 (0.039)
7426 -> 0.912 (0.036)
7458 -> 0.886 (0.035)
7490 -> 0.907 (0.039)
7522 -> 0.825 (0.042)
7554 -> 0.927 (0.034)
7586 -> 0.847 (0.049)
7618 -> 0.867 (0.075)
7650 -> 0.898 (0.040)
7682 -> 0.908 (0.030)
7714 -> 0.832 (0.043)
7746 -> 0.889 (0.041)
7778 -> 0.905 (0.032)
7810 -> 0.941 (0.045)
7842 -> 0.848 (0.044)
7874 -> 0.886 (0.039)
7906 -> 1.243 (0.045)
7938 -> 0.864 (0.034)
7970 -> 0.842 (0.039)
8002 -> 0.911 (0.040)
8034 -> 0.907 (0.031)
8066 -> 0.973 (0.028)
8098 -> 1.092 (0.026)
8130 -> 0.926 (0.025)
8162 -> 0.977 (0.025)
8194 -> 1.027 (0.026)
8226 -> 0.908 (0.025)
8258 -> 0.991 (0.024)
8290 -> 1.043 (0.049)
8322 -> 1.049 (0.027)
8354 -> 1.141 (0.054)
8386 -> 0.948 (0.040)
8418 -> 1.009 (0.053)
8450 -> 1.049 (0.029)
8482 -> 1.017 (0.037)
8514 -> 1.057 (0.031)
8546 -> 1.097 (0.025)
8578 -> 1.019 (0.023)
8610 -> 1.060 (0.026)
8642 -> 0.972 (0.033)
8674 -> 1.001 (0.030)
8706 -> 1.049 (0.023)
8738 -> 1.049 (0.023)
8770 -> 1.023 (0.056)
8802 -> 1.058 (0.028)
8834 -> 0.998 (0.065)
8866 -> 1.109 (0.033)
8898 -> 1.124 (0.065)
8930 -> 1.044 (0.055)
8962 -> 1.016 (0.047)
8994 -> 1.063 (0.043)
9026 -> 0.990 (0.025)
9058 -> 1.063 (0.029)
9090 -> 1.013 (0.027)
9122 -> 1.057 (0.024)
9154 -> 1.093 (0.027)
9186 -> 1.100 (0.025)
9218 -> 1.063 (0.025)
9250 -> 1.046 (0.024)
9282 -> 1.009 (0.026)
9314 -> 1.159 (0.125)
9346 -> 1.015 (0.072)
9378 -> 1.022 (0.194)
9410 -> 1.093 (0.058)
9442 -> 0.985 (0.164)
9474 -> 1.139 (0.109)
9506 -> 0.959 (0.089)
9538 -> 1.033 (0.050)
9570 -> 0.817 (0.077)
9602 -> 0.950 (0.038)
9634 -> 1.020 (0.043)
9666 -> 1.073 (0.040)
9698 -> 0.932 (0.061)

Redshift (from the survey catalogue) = 0.203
